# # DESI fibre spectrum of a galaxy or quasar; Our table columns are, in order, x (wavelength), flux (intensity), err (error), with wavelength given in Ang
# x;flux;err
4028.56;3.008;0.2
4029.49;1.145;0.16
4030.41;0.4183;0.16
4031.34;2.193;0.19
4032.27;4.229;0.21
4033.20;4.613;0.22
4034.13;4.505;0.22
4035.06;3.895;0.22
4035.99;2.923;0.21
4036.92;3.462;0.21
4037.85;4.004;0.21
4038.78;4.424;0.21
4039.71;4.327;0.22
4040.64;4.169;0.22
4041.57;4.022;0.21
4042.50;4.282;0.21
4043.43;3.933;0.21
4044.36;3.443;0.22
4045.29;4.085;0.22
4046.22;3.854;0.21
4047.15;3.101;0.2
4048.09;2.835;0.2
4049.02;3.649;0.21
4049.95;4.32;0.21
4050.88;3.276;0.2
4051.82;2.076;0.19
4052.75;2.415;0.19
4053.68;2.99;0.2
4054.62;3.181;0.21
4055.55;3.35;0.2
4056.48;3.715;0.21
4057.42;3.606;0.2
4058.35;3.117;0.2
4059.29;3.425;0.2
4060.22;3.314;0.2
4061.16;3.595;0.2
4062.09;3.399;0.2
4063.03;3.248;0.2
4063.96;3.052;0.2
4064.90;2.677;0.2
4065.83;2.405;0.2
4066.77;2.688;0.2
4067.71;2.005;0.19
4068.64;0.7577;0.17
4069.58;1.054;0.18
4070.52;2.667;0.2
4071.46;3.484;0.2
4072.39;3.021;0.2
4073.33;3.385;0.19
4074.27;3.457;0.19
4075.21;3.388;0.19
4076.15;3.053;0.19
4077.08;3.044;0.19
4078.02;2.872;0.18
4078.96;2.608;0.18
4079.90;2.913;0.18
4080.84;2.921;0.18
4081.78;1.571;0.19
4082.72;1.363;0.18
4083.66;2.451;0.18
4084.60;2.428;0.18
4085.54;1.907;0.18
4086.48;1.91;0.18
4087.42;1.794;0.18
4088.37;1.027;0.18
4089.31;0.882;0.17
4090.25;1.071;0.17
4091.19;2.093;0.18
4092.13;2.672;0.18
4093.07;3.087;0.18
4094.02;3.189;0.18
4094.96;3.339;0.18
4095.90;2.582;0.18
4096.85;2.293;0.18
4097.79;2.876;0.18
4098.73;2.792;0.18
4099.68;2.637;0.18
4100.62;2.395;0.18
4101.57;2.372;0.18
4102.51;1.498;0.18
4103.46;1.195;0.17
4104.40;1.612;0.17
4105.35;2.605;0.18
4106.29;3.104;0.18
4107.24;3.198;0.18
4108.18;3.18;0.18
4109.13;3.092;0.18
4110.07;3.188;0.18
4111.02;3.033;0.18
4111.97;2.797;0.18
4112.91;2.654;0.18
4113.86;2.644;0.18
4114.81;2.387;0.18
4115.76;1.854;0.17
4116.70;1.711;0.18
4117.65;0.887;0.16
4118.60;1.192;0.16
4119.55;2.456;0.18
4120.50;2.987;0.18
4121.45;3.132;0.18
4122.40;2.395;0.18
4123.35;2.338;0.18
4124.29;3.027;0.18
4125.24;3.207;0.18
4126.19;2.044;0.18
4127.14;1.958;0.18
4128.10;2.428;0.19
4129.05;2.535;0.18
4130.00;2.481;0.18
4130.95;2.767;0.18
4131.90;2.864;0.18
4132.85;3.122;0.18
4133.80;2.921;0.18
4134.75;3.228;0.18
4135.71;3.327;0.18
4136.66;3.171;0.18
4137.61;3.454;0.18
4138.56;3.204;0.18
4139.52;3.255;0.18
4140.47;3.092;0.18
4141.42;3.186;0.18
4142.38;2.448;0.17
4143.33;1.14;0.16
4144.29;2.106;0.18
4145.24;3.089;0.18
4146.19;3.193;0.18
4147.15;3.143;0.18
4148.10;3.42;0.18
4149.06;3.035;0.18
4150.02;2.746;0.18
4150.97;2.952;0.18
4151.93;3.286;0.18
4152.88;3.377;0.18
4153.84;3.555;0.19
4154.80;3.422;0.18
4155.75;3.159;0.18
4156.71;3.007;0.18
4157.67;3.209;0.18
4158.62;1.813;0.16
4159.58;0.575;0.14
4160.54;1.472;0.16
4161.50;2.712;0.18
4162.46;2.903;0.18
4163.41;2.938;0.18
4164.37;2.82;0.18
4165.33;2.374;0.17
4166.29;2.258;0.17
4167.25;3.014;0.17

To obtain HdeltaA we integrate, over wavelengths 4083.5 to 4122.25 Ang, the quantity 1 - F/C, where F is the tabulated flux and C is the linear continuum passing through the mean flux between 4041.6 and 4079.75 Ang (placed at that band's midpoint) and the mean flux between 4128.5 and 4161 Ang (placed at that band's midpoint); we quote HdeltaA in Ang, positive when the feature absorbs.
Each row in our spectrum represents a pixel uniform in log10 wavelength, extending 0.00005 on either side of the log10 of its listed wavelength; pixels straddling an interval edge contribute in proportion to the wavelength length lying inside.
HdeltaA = 8.2 Ang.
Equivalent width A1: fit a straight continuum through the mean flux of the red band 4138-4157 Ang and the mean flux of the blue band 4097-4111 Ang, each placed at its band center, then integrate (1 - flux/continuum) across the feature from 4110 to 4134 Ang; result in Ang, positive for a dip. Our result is 2.3 Ang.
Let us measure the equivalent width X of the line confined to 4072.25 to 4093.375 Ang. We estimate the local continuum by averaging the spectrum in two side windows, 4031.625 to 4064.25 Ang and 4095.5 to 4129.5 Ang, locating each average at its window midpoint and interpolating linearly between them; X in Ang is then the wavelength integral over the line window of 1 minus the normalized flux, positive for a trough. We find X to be 4.4 Ang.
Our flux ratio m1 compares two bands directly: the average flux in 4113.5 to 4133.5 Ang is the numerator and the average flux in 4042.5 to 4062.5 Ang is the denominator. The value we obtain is 0.71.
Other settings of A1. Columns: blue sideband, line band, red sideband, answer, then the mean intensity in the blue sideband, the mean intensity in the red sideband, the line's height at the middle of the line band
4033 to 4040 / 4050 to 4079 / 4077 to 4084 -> 0.4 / 3.99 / 2.43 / 3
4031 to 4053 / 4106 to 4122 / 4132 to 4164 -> 3.0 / 3.69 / 2.87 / 3.13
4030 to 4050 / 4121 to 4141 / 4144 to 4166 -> 0.8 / 3.66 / 2.8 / 2.98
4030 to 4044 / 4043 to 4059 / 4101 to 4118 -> 0.5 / 3.7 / 2.4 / 3.45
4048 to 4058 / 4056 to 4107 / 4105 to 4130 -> 6.7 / 3.23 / 2.54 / 2.93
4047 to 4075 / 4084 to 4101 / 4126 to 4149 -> 3.7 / 2.98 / 2.83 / 2.92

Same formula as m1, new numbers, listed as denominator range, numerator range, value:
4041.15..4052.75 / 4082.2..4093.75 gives 0.54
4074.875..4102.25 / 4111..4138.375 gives 1.08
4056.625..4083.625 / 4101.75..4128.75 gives 0.87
